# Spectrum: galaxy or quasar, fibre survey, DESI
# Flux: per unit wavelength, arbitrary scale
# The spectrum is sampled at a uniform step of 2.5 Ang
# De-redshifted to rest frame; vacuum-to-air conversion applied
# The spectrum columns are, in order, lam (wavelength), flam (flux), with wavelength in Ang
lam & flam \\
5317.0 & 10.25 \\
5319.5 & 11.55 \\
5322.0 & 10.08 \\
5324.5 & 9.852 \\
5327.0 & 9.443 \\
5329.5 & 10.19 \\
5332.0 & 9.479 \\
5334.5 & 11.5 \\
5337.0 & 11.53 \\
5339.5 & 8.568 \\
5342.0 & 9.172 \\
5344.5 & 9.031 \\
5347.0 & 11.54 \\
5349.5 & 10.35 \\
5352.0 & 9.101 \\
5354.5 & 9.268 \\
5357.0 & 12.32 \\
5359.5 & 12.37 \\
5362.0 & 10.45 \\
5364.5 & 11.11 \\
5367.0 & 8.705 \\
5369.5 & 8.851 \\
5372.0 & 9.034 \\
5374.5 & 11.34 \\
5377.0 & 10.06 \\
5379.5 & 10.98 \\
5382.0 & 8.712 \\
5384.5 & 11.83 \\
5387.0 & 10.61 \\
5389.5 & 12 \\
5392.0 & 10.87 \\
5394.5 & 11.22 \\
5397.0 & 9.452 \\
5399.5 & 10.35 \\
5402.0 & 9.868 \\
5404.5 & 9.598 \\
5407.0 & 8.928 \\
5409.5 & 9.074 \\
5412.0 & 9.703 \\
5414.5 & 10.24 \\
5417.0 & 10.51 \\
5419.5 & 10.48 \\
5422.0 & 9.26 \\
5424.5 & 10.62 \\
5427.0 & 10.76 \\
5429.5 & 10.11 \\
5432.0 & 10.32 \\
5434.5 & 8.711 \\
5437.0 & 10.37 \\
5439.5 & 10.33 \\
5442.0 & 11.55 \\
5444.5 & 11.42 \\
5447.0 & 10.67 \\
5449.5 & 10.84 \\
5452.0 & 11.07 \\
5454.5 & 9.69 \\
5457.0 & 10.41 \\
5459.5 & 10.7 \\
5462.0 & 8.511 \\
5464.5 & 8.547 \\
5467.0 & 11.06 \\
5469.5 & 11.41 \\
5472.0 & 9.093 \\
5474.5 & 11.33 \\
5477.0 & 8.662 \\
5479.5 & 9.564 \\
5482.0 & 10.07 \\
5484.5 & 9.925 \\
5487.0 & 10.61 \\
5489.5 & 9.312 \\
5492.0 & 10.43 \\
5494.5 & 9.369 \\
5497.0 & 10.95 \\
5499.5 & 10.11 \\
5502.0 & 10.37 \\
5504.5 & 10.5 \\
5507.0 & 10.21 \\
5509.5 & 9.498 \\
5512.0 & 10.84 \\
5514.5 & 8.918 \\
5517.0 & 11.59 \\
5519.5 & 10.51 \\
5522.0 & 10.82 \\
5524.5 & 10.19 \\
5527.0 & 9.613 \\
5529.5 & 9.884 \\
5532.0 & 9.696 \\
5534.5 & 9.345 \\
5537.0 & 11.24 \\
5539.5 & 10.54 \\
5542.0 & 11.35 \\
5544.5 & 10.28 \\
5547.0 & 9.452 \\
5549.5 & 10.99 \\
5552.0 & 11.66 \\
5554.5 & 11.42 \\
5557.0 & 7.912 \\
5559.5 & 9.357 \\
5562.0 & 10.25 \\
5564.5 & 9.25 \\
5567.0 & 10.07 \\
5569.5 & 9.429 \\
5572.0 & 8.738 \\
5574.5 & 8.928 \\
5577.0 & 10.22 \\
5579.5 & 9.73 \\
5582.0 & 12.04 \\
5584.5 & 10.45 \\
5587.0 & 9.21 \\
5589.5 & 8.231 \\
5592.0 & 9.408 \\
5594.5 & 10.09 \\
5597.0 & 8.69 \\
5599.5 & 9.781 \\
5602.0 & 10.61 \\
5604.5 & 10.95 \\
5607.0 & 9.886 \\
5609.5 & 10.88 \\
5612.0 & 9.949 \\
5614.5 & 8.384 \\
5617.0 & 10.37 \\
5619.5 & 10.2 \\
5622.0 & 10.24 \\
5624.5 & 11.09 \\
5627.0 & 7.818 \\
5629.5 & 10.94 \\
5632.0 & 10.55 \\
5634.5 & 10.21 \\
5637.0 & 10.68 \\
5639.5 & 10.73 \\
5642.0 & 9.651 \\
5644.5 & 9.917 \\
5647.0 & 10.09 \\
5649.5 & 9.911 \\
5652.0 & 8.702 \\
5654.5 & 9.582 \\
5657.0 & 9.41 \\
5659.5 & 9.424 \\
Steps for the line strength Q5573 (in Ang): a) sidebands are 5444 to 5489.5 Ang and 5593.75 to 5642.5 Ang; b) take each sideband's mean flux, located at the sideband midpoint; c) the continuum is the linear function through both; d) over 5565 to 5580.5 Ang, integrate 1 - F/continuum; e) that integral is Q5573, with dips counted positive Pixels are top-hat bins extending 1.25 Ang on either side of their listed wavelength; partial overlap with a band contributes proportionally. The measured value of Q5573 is 0.9 Ang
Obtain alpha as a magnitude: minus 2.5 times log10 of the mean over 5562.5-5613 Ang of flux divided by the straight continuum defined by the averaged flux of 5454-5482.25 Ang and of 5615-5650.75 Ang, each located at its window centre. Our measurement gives 0.027 mag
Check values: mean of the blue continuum 9.92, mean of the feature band 9.83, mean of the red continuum 10.1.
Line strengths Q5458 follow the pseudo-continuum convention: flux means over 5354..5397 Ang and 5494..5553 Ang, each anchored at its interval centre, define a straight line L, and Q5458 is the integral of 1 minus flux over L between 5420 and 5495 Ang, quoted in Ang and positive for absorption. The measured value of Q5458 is 1.93 Ang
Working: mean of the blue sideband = 10.6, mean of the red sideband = 10.3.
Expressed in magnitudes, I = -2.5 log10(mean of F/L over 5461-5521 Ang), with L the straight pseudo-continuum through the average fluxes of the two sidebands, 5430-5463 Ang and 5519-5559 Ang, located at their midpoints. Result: 0.03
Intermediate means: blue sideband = 10.4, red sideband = 10.3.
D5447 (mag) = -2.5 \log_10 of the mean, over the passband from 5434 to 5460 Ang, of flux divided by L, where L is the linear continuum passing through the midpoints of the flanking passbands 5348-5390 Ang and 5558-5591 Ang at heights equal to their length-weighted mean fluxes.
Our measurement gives -0.05 mag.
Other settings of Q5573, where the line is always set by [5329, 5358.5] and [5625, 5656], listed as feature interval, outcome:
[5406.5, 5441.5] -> 0.35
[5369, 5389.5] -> -0.36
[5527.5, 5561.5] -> -0.74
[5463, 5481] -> 0.25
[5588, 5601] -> 0.91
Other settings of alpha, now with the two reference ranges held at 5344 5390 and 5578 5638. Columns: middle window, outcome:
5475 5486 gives 0.06 mag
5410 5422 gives 0.03 mag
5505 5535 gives 0.00 mag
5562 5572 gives 0.06 mag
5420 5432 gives 0.01 mag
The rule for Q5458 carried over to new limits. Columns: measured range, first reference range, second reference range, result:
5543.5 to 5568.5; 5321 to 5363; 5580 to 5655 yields 0.0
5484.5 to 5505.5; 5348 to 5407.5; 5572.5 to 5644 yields -0.1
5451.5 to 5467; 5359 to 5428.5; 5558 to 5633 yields 0.4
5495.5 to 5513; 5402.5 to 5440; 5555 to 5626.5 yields -0.8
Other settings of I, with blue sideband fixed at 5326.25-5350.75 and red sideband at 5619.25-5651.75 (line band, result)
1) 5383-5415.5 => -0.019 mag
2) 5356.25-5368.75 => -0.079 mag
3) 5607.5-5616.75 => 0.032 mag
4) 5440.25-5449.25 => -0.105 mag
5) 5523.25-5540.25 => 0.005 mag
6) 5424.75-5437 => 0.003 mag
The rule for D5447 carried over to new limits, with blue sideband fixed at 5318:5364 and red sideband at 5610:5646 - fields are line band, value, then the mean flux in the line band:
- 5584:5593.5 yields 0.10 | 9.26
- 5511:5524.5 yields -0.03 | 10.5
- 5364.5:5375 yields 0.08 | 9.54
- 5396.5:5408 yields 0.07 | 9.67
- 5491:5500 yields 0.00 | 10.2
